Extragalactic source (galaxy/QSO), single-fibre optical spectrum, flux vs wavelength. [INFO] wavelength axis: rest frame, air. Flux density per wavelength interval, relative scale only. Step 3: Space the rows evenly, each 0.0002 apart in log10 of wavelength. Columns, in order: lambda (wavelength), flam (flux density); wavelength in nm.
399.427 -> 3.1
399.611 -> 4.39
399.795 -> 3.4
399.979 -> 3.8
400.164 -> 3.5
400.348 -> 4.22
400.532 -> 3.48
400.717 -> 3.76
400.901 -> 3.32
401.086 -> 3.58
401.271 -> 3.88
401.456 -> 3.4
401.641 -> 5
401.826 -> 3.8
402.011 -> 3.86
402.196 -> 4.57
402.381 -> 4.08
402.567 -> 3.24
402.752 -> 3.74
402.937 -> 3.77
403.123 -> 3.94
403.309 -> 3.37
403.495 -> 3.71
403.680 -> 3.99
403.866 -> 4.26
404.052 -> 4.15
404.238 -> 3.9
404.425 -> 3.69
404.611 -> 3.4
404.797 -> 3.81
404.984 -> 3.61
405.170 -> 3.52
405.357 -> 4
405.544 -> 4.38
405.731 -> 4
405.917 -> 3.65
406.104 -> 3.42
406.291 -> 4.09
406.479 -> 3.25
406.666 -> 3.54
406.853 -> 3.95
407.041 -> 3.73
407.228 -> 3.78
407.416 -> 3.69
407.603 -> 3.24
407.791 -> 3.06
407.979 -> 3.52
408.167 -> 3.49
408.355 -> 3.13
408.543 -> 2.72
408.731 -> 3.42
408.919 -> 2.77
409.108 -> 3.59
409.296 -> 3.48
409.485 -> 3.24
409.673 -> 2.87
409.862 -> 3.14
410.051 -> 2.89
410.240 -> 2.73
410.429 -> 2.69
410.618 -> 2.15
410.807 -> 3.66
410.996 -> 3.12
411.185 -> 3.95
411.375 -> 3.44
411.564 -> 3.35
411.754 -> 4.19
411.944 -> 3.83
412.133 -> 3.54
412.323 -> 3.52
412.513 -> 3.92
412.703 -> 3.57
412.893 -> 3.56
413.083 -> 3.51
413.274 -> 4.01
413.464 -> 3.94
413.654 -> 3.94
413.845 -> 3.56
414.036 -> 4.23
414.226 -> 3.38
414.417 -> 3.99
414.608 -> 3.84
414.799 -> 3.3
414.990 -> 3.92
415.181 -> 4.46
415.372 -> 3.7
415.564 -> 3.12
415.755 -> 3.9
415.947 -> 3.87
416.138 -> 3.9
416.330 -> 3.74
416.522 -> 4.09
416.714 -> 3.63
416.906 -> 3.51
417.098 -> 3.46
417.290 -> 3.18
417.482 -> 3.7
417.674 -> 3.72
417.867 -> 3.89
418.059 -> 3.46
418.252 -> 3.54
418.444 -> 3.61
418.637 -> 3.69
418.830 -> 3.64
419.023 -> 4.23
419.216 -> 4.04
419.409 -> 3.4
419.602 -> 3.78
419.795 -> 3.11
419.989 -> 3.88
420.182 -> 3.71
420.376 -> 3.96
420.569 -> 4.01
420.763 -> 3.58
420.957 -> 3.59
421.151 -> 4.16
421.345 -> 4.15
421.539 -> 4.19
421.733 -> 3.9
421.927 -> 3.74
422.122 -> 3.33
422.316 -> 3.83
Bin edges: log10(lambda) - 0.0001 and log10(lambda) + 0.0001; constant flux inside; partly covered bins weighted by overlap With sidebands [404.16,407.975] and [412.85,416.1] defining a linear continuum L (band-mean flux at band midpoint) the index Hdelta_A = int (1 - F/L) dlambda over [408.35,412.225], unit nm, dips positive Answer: 0.516 nm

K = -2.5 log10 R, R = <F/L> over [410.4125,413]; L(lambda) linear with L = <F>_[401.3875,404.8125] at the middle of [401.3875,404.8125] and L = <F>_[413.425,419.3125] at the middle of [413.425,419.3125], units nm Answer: 0.09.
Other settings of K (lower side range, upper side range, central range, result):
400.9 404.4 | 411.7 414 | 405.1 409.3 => 0.09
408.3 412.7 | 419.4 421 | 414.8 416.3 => -0.09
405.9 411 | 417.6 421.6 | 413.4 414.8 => -0.08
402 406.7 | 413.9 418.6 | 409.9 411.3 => 0.23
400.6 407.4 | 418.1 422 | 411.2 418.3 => 0.02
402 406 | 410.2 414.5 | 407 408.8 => 0.11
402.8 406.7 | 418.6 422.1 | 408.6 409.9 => 0.18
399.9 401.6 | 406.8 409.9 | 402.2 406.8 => -0.08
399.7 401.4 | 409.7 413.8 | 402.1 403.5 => -0.06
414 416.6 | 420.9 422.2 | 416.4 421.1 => 0.05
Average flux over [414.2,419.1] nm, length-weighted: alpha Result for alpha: 3.71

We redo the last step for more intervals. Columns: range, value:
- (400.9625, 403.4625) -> 3.85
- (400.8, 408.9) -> 3.7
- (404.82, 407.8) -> 3.7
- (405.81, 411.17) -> 3.3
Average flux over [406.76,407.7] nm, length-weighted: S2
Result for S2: 3.68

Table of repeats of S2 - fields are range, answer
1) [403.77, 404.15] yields 4.2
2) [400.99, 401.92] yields 3.93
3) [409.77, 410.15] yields 3.01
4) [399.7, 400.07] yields 3.61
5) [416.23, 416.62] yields 3.91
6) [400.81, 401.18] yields 3.45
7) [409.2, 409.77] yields 3.2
